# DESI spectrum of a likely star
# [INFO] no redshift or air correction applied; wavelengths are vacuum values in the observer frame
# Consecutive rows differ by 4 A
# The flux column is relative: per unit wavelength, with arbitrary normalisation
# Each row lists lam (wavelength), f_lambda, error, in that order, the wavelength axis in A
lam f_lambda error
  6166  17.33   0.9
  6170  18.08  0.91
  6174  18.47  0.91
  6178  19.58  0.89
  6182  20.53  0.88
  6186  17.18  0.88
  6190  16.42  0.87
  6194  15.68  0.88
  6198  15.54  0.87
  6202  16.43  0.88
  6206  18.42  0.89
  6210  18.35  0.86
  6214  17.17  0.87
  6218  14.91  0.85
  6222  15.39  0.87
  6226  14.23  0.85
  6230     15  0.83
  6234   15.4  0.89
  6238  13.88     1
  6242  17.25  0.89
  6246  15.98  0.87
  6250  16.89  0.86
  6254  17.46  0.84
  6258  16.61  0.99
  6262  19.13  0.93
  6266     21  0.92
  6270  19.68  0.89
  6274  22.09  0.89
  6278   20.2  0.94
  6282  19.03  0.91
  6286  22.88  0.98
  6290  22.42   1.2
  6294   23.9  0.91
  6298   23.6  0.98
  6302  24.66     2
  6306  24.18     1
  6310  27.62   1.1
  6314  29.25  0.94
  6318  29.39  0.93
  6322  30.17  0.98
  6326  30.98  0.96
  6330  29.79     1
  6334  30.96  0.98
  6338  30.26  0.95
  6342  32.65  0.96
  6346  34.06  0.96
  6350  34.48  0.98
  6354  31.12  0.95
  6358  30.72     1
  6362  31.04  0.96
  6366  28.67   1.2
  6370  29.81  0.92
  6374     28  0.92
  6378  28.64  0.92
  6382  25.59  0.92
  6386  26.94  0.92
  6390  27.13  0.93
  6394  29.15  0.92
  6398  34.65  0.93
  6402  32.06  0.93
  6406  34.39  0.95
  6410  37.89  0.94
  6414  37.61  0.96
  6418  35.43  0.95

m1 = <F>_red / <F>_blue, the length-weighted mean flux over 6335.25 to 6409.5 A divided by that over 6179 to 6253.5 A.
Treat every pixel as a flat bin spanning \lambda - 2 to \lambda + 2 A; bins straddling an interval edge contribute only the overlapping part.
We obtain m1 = 1.87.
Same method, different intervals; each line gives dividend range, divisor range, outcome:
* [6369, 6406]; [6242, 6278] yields 1.58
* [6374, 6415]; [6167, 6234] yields 1.84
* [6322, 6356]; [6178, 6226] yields 1.87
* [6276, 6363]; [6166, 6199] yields 1.57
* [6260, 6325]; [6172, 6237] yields 1.42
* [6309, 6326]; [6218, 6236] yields 1.96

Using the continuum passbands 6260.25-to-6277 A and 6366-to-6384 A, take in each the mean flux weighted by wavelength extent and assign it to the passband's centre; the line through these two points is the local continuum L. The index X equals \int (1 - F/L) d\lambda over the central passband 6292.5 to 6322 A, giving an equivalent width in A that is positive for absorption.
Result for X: -4.0 A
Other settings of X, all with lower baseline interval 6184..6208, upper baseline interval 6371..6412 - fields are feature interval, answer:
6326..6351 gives -4.8 A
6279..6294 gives 0.9 A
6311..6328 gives -3.0 A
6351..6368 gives -1.5 A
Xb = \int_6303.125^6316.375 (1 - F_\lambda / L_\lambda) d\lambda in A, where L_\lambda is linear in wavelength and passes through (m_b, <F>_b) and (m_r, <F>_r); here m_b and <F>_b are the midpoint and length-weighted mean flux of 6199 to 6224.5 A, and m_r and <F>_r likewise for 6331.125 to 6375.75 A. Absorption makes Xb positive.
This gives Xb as -0.1 A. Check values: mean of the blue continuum 16.7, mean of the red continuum 31.1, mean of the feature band 26.9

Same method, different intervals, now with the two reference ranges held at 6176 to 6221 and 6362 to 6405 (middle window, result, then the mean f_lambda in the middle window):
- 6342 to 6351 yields -2.35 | 33.9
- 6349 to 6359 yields -1.70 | 32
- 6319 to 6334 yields -2.79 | 30.3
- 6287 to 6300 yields 0.08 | 23.3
